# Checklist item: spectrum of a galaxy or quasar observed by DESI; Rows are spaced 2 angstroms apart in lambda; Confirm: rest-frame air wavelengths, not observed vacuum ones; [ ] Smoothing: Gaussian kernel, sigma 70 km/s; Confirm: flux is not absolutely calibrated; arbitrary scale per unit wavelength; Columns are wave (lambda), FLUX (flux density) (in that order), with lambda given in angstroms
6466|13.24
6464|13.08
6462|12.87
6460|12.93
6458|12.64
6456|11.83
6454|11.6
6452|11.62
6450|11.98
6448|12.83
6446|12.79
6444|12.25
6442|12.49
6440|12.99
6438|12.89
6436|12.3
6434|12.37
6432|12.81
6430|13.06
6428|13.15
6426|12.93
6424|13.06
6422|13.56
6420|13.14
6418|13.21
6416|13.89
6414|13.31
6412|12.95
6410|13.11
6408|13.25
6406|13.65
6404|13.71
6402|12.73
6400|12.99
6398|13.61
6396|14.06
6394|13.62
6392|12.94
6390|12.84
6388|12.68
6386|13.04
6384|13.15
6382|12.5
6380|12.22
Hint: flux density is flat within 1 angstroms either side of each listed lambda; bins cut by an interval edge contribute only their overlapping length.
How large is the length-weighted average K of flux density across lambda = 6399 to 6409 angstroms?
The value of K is 13.3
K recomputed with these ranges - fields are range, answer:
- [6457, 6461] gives 12.8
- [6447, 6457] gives 12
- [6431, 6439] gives 12.6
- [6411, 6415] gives 13.1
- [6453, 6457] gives 11.7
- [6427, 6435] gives 12.8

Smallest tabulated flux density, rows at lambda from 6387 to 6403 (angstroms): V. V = 12.68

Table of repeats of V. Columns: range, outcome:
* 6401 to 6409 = 12.73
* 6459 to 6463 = 12.87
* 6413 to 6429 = 12.93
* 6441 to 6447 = 12.25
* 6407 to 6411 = 13.11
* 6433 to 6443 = 12.3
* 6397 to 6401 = 12.99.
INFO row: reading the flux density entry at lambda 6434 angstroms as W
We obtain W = 12.37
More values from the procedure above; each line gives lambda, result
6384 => 13.15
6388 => 12.68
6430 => 13.06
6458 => 12.64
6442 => 12.49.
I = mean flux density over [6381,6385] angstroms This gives 12.8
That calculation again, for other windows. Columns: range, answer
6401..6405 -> 13.2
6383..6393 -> 12.9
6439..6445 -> 12.6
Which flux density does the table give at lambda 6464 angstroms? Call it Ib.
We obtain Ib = 13.08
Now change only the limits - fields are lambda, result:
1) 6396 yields 14.06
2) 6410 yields 13.11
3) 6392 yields 12.94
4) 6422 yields 13.56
